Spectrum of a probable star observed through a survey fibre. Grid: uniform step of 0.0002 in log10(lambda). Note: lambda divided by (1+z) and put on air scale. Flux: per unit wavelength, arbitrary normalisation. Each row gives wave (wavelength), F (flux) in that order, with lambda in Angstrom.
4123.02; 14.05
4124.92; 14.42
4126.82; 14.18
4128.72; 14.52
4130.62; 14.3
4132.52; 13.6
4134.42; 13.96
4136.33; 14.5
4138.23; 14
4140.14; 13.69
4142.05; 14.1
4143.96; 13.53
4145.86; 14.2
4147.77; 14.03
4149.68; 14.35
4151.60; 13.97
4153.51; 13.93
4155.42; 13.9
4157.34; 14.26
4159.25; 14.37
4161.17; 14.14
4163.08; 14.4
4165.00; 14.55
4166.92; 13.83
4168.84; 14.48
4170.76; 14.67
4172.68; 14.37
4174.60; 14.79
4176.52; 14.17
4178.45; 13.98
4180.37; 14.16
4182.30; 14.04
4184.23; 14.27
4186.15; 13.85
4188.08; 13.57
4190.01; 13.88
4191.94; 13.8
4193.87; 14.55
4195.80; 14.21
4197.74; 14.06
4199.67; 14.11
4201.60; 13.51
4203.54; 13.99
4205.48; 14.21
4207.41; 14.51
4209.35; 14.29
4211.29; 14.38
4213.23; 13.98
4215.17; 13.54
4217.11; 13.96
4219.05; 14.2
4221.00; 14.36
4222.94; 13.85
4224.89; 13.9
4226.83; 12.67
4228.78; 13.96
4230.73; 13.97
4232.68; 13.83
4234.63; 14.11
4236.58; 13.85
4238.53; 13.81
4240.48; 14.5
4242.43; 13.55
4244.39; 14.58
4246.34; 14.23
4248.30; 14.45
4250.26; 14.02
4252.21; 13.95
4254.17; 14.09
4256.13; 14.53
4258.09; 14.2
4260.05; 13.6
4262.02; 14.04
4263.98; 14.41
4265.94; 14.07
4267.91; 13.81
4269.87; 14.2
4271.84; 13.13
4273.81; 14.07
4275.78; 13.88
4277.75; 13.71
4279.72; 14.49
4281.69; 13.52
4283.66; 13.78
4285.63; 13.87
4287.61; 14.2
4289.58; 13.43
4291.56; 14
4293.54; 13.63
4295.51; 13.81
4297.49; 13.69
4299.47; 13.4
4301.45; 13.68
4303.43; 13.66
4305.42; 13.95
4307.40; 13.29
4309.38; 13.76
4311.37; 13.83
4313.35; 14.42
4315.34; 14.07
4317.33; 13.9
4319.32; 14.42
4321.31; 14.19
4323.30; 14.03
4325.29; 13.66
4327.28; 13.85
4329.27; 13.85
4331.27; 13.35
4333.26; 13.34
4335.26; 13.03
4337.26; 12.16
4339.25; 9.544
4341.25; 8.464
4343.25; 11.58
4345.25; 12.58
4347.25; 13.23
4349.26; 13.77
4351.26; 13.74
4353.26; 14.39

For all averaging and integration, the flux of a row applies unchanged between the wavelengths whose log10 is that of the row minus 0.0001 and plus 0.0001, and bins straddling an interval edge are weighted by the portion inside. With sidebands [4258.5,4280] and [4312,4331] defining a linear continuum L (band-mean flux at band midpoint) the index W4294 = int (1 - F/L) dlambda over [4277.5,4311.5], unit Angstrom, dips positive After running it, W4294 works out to 0.5 Angstrom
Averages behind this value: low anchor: 13.9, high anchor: 14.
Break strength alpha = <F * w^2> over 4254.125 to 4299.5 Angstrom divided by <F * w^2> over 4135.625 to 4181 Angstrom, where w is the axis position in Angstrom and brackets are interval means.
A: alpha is 1.04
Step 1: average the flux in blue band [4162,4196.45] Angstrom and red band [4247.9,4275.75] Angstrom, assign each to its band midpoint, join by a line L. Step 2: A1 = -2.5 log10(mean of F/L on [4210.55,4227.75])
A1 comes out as 0.02 mag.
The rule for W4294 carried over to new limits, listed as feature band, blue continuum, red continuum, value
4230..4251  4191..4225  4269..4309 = -0.19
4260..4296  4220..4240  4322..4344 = -1.85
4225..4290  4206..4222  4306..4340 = -0.32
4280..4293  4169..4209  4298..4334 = 0.06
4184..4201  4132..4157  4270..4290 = -0.09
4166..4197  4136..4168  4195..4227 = -0.24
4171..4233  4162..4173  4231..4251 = 0.91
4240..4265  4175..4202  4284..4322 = -0.41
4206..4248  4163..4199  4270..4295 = 0.03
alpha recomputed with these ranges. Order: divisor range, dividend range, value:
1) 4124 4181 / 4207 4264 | 1.03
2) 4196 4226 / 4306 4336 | 1.03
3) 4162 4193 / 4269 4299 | 1.02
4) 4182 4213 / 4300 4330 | 1.04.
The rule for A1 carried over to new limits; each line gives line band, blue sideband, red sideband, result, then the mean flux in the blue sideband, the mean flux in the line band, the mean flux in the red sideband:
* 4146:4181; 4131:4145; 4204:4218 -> -0.02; 13.9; 14.2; 14.1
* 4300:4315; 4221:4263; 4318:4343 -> -0.06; 14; 13.8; 12.8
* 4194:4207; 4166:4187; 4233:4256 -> 0.01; 14.2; 14.1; 14.1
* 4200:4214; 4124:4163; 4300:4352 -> -0.03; 14.1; 14.1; 13.2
